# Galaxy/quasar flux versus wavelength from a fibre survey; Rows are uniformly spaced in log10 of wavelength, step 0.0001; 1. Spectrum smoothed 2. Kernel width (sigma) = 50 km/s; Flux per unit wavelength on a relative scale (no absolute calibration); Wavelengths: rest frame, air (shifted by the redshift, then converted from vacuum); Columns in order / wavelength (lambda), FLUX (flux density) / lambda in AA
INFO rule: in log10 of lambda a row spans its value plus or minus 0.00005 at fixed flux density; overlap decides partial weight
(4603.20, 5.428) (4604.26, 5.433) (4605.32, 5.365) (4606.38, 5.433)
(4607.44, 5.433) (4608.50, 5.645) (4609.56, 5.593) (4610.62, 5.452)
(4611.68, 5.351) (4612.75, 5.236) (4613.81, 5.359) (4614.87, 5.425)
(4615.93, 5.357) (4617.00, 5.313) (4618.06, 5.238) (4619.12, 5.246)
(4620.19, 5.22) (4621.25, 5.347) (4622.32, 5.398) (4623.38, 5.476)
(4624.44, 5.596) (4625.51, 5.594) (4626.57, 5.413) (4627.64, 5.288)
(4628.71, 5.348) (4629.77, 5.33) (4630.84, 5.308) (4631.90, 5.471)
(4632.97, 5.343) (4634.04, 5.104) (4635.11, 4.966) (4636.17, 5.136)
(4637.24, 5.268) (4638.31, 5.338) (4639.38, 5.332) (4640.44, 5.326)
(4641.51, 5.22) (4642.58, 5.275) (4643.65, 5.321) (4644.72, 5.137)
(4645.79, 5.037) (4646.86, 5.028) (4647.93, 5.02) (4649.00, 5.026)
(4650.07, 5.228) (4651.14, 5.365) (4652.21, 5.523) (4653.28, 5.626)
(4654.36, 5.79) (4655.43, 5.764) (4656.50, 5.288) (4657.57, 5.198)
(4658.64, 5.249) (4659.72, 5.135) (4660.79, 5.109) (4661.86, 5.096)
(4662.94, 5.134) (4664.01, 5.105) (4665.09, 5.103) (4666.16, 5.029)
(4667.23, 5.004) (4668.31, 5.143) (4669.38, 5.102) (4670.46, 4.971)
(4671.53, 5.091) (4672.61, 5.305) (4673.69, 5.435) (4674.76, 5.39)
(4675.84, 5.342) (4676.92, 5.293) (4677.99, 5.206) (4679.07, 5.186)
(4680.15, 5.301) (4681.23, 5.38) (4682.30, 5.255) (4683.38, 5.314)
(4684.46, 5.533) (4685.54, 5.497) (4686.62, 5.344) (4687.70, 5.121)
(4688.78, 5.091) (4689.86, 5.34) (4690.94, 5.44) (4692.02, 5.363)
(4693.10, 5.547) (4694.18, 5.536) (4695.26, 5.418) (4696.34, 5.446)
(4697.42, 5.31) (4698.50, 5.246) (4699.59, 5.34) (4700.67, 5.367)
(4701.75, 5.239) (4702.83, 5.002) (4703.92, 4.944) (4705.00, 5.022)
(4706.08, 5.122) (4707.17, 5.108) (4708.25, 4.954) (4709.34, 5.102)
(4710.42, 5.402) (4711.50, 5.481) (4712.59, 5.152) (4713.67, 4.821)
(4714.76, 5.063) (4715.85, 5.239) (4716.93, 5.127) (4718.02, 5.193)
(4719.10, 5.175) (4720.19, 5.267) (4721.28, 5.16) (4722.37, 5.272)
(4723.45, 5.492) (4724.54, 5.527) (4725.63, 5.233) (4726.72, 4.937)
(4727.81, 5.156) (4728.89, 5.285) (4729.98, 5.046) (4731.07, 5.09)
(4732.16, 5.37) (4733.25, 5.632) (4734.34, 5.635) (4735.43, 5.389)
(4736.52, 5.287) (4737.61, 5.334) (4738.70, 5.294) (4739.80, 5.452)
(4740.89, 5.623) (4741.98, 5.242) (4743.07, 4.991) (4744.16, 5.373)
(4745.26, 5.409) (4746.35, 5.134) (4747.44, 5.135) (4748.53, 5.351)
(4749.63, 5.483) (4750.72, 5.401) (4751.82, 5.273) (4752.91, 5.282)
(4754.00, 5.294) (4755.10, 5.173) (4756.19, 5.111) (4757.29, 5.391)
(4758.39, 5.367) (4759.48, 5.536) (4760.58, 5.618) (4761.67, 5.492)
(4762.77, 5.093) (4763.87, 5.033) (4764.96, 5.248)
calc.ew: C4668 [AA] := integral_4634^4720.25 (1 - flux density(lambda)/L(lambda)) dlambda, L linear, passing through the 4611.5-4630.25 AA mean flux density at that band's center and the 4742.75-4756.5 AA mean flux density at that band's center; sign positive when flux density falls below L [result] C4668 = 1.3 AA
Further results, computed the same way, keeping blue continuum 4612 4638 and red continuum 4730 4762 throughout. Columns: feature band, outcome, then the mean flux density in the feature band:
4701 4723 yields 0.8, 5.15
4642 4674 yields 0.7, 5.22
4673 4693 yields 0.0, 5.33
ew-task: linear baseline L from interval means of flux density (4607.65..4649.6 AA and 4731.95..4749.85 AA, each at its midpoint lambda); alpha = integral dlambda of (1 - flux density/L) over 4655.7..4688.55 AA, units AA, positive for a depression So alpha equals 0.6 AA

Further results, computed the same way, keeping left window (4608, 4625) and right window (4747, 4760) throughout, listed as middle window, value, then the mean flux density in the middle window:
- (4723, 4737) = 0.0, 5.31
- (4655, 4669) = 0.5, 5.18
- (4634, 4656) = 0.4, 5.28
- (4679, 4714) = 0.5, 5.27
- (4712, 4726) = 0.3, 5.21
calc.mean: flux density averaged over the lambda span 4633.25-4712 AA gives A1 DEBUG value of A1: 5.25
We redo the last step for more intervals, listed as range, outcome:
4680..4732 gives 5.25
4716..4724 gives 5.24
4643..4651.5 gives 5.14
